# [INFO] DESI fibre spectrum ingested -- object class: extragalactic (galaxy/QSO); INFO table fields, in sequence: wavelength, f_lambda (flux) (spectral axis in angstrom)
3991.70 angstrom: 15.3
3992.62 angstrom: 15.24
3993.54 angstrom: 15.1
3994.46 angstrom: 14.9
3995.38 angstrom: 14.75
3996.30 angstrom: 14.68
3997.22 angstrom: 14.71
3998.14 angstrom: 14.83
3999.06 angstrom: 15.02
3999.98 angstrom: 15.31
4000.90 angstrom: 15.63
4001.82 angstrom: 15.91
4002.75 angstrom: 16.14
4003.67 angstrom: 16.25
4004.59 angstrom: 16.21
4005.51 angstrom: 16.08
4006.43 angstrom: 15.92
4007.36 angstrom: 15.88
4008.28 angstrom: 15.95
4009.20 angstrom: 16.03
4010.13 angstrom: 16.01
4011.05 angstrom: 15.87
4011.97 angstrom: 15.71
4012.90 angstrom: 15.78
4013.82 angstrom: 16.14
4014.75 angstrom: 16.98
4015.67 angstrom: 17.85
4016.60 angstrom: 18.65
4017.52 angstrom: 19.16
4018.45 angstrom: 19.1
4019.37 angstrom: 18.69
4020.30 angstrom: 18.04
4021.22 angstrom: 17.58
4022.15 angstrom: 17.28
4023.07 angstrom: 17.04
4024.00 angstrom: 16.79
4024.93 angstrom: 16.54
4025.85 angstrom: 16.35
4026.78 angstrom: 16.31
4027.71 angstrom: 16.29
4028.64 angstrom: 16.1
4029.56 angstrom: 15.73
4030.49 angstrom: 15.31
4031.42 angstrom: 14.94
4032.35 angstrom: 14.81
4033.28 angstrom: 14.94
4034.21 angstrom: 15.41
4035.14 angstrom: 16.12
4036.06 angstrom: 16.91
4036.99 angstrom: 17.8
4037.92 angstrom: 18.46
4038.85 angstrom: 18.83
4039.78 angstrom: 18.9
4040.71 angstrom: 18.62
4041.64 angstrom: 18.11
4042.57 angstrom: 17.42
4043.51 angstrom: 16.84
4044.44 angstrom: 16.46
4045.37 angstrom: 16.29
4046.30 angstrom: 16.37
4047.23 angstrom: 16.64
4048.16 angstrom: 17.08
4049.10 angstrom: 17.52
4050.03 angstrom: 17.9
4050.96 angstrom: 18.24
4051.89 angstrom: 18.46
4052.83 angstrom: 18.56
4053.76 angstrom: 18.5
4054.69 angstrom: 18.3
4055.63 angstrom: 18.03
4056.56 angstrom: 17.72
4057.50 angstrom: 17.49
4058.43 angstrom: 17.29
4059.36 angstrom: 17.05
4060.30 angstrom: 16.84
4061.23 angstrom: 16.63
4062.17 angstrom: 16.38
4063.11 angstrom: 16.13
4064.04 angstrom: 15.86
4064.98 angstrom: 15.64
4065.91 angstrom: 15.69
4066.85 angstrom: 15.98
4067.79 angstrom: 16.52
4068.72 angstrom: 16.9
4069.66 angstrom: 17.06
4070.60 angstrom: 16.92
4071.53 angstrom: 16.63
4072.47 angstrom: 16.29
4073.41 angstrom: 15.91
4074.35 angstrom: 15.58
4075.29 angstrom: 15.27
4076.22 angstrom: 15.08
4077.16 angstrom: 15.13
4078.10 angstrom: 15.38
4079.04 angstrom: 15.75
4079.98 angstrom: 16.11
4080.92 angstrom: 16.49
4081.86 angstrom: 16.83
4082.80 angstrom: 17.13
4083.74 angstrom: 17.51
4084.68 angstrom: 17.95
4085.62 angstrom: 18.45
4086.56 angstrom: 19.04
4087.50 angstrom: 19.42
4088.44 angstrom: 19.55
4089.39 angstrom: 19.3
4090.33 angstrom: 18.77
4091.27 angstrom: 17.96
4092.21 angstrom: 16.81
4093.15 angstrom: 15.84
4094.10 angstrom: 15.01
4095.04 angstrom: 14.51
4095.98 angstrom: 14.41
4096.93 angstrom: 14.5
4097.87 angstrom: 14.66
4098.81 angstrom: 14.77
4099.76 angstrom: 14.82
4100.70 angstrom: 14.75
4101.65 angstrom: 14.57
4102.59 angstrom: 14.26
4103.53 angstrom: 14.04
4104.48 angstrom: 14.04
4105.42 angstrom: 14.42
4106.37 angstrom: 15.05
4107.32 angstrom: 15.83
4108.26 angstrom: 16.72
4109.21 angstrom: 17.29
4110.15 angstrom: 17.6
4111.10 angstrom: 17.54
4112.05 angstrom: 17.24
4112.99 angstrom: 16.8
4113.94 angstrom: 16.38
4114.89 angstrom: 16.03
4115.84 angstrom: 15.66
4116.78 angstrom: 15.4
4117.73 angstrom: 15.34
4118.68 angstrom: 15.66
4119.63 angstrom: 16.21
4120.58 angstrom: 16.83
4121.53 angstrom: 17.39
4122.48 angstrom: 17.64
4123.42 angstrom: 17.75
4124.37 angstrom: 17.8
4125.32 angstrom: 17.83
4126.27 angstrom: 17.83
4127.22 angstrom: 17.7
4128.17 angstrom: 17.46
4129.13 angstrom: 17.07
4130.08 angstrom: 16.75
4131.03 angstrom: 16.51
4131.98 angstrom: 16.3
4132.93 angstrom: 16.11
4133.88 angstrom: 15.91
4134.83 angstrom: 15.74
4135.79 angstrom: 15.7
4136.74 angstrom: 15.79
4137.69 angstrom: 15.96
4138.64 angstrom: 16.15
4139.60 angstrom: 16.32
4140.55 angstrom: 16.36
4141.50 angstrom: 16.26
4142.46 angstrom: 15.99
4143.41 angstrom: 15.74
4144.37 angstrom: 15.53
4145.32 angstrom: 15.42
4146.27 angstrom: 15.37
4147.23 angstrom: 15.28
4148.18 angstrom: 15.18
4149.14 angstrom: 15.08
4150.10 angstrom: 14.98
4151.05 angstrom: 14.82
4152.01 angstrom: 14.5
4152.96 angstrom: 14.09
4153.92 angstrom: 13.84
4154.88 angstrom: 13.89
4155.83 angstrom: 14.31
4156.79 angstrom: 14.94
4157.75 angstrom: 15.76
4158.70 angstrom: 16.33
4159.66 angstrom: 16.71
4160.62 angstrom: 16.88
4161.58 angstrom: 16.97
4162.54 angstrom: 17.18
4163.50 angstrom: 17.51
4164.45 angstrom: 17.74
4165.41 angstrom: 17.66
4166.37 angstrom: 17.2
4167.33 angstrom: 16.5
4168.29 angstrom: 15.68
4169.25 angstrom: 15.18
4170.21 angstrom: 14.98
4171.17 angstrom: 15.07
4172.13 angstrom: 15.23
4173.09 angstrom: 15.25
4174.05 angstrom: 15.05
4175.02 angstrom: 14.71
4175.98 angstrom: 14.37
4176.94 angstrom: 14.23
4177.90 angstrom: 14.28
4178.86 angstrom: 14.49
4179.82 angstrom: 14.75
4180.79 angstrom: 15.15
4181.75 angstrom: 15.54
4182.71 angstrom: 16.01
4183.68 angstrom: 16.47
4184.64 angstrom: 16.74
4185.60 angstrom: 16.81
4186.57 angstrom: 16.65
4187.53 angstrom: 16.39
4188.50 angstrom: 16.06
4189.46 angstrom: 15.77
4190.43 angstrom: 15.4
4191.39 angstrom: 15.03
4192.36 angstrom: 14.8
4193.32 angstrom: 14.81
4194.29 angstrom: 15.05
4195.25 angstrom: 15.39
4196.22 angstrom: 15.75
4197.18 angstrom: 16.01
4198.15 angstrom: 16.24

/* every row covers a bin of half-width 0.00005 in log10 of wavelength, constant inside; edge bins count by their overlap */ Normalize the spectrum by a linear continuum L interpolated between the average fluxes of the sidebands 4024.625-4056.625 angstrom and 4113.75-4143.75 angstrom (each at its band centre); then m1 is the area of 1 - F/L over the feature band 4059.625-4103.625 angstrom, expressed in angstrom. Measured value 1.29 angstrom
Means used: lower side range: 17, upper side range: 16.5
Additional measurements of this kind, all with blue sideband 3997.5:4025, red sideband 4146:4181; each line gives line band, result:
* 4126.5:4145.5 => -0.8 angstrom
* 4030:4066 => -1.6 angstrom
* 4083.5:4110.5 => -0.5 angstrom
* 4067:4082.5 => 0.0 angstrom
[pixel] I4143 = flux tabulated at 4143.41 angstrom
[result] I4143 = 15.74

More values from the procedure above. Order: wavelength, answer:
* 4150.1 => 14.98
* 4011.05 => 15.87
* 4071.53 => 16.63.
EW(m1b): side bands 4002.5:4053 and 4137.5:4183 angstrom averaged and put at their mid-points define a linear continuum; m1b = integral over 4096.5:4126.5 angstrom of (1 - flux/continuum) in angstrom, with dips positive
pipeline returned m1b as 0.0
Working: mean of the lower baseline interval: 16.9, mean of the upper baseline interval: 15.5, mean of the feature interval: 16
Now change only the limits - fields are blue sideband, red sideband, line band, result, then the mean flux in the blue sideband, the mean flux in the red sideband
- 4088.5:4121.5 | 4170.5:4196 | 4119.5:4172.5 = -1.7 angstrom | 15.9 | 15.4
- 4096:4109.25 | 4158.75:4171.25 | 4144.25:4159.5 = 1.2 angstrom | 14.9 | 16.6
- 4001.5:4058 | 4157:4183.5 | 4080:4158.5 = 0.4 angstrom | 17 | 15.8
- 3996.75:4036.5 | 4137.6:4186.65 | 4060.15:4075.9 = -0.1 angstrom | 16.3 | 15.6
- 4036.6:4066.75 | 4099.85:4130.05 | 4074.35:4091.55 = -0.4 angstrom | 17.4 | 16.3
